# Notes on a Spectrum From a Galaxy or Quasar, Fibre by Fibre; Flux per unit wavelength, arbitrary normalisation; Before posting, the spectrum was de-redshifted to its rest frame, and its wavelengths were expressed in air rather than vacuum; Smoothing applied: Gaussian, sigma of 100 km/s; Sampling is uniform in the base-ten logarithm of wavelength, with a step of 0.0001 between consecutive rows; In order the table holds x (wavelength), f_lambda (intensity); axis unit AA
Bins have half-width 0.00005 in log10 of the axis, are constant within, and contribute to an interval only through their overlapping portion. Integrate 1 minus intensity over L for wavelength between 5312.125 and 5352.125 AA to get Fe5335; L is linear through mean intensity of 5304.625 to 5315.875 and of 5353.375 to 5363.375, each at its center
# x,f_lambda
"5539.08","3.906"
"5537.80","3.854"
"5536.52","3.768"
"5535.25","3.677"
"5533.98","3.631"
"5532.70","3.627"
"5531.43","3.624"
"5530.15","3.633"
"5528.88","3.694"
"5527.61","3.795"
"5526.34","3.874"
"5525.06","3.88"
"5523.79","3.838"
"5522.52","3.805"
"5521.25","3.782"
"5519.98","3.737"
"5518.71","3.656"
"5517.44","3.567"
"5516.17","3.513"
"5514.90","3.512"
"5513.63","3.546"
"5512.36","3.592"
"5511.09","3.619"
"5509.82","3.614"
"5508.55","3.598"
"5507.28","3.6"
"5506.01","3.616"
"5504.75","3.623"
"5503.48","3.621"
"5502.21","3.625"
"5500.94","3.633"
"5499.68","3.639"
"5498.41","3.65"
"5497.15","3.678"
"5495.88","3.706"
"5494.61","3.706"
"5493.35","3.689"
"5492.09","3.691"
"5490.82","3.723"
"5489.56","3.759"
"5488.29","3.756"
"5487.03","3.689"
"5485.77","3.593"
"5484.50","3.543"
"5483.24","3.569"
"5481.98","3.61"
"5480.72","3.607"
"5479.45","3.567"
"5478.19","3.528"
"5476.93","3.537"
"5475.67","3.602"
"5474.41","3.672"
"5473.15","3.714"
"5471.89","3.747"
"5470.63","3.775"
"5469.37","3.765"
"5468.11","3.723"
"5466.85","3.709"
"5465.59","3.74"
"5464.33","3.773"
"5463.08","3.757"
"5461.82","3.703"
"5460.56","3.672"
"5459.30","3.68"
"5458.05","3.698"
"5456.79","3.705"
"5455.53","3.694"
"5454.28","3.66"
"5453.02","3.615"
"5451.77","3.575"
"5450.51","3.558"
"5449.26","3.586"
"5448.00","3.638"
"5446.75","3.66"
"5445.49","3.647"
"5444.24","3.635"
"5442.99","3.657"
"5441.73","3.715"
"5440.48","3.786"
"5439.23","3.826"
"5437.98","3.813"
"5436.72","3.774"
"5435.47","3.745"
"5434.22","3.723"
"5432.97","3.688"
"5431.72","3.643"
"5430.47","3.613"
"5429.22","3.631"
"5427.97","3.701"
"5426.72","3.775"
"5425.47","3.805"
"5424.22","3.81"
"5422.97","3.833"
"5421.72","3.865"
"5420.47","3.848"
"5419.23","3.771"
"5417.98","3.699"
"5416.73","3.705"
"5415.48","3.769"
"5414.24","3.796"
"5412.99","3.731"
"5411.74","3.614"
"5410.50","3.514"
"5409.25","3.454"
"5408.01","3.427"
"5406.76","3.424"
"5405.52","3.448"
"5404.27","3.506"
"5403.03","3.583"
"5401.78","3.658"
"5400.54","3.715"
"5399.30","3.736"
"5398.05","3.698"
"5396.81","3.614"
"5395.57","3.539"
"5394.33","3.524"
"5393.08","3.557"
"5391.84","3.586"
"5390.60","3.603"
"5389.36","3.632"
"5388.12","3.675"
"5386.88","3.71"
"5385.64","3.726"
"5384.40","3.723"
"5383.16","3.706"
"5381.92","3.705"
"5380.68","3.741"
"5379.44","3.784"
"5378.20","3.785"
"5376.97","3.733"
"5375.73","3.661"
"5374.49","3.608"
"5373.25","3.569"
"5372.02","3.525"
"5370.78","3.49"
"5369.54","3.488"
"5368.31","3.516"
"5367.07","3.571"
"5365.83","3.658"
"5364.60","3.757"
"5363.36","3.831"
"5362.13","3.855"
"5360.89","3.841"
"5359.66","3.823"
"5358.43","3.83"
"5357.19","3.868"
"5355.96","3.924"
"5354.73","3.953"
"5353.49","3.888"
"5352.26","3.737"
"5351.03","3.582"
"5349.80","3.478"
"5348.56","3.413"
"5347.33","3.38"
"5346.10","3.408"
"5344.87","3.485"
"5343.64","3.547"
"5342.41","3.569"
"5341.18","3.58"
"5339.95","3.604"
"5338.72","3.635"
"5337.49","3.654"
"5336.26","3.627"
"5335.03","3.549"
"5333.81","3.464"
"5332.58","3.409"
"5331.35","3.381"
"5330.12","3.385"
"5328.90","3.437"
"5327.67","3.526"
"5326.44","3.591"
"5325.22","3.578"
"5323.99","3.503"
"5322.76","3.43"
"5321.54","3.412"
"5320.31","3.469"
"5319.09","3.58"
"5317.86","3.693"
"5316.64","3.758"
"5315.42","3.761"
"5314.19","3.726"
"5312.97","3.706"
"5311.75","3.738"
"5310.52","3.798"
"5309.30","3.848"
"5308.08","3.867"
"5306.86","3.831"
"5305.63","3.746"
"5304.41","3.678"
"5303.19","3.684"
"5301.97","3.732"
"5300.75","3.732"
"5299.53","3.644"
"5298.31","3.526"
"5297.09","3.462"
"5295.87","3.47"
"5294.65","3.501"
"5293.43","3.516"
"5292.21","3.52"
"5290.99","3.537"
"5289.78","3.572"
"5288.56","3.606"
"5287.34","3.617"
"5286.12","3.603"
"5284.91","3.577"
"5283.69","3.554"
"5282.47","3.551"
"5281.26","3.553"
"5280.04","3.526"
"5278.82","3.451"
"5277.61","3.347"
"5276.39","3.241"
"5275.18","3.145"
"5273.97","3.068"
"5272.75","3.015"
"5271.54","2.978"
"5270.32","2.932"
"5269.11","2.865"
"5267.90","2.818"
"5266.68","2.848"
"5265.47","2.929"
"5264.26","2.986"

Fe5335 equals 2.9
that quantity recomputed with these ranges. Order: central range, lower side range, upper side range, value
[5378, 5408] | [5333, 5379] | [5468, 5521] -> 0.08 AA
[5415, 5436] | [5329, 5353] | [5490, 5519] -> -0.98 AA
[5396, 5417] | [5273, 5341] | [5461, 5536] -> 0.05 AA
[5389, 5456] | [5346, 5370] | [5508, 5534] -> 0.45 AA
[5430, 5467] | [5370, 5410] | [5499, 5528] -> -0.51 AA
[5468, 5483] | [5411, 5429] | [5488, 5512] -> 0.16 AA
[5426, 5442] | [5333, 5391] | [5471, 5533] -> -0.30 AA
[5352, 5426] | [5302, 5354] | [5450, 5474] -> -0.83 AA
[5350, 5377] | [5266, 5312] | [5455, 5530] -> -1.30 AA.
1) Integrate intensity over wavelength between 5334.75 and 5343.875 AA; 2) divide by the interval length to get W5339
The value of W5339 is 3.6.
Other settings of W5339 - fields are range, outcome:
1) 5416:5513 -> 3.68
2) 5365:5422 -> 3.64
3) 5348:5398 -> 3.68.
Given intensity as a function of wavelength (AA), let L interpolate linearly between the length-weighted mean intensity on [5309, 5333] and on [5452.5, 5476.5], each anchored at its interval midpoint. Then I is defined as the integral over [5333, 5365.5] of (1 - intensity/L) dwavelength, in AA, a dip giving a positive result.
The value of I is -0.5 AA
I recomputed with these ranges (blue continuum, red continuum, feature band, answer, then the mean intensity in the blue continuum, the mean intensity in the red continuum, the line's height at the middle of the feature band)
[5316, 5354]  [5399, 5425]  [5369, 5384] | -0.2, 3.54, 3.66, 3.61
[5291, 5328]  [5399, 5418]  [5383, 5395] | -0.1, 3.63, 3.61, 3.61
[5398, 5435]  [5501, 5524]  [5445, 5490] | -0.1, 3.67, 3.63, 3.65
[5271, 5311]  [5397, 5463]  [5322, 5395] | -0.4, 3.53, 3.68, 3.6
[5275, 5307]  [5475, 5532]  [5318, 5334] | 0.4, 3.55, 3.65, 3.57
